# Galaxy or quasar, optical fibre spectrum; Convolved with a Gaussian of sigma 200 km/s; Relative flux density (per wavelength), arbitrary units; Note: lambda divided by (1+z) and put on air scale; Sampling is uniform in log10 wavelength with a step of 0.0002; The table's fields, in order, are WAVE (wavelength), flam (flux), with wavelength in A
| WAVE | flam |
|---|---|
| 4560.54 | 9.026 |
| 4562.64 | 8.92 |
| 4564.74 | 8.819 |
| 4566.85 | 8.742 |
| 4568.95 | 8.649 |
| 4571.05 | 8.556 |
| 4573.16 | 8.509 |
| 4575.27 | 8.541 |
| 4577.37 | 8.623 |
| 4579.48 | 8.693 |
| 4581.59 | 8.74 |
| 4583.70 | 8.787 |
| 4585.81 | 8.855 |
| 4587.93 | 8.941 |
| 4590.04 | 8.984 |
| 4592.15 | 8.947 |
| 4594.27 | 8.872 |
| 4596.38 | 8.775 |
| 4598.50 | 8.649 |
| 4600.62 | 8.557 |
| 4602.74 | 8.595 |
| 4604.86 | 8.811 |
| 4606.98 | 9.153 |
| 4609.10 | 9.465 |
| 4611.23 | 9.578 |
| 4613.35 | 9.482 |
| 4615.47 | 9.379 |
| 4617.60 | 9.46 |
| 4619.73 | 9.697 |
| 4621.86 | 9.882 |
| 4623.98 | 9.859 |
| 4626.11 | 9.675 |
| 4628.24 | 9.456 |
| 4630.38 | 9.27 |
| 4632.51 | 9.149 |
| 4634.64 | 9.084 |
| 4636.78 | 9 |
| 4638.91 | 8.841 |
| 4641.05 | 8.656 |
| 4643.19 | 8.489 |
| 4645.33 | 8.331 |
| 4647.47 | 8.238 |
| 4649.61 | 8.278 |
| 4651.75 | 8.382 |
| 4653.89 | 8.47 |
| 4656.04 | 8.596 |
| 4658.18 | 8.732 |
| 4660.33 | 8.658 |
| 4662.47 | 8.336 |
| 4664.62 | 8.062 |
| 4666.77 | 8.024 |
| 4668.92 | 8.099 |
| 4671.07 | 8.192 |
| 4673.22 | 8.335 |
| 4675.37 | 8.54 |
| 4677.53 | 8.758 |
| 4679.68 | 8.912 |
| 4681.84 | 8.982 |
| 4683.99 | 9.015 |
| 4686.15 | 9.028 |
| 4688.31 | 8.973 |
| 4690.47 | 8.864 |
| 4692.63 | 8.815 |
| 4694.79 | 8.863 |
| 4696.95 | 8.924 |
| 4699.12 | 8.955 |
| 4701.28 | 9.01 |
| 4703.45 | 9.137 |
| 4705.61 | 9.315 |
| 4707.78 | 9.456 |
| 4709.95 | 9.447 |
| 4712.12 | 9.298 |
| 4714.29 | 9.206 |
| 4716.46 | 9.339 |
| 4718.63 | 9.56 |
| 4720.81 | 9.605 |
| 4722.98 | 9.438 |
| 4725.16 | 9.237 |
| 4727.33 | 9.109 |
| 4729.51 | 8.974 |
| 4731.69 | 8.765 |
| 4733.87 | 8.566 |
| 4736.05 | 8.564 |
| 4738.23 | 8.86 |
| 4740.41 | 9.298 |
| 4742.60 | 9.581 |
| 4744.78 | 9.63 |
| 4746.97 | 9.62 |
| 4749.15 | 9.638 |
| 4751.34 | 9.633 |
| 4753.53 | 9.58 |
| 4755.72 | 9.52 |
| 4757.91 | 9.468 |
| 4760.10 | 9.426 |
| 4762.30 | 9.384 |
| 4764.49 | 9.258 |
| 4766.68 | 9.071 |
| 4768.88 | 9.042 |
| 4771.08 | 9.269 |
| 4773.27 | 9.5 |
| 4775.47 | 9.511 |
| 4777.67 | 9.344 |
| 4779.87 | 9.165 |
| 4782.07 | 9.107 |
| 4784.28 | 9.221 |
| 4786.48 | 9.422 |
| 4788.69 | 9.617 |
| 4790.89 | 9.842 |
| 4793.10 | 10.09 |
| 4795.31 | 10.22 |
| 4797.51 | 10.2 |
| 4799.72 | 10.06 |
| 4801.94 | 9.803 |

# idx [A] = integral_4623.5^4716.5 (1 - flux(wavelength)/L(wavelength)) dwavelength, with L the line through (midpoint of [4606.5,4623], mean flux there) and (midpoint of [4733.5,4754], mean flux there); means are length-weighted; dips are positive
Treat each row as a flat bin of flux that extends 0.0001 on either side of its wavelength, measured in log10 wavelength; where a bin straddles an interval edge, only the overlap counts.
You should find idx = 6.0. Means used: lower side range 9.53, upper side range 9.32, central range 8.83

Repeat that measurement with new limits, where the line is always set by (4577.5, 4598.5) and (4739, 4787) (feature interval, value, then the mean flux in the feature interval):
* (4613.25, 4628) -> -1.16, 9.64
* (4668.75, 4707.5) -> 1.27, 8.85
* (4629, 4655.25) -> 0.90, 8.69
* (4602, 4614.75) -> -0.45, 9.2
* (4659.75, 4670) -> 0.97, 8.22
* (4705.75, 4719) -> -0.21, 9.37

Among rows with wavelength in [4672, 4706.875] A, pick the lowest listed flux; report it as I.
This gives 8.335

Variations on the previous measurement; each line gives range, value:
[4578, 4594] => 8.693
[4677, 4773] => 8.564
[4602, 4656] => 8.238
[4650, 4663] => 8.336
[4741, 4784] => 9.042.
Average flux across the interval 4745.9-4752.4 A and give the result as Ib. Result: 9.64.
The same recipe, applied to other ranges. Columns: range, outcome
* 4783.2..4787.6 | 9.32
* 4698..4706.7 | 9.1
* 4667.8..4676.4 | 8.29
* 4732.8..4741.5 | 8.83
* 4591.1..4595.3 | 8.9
